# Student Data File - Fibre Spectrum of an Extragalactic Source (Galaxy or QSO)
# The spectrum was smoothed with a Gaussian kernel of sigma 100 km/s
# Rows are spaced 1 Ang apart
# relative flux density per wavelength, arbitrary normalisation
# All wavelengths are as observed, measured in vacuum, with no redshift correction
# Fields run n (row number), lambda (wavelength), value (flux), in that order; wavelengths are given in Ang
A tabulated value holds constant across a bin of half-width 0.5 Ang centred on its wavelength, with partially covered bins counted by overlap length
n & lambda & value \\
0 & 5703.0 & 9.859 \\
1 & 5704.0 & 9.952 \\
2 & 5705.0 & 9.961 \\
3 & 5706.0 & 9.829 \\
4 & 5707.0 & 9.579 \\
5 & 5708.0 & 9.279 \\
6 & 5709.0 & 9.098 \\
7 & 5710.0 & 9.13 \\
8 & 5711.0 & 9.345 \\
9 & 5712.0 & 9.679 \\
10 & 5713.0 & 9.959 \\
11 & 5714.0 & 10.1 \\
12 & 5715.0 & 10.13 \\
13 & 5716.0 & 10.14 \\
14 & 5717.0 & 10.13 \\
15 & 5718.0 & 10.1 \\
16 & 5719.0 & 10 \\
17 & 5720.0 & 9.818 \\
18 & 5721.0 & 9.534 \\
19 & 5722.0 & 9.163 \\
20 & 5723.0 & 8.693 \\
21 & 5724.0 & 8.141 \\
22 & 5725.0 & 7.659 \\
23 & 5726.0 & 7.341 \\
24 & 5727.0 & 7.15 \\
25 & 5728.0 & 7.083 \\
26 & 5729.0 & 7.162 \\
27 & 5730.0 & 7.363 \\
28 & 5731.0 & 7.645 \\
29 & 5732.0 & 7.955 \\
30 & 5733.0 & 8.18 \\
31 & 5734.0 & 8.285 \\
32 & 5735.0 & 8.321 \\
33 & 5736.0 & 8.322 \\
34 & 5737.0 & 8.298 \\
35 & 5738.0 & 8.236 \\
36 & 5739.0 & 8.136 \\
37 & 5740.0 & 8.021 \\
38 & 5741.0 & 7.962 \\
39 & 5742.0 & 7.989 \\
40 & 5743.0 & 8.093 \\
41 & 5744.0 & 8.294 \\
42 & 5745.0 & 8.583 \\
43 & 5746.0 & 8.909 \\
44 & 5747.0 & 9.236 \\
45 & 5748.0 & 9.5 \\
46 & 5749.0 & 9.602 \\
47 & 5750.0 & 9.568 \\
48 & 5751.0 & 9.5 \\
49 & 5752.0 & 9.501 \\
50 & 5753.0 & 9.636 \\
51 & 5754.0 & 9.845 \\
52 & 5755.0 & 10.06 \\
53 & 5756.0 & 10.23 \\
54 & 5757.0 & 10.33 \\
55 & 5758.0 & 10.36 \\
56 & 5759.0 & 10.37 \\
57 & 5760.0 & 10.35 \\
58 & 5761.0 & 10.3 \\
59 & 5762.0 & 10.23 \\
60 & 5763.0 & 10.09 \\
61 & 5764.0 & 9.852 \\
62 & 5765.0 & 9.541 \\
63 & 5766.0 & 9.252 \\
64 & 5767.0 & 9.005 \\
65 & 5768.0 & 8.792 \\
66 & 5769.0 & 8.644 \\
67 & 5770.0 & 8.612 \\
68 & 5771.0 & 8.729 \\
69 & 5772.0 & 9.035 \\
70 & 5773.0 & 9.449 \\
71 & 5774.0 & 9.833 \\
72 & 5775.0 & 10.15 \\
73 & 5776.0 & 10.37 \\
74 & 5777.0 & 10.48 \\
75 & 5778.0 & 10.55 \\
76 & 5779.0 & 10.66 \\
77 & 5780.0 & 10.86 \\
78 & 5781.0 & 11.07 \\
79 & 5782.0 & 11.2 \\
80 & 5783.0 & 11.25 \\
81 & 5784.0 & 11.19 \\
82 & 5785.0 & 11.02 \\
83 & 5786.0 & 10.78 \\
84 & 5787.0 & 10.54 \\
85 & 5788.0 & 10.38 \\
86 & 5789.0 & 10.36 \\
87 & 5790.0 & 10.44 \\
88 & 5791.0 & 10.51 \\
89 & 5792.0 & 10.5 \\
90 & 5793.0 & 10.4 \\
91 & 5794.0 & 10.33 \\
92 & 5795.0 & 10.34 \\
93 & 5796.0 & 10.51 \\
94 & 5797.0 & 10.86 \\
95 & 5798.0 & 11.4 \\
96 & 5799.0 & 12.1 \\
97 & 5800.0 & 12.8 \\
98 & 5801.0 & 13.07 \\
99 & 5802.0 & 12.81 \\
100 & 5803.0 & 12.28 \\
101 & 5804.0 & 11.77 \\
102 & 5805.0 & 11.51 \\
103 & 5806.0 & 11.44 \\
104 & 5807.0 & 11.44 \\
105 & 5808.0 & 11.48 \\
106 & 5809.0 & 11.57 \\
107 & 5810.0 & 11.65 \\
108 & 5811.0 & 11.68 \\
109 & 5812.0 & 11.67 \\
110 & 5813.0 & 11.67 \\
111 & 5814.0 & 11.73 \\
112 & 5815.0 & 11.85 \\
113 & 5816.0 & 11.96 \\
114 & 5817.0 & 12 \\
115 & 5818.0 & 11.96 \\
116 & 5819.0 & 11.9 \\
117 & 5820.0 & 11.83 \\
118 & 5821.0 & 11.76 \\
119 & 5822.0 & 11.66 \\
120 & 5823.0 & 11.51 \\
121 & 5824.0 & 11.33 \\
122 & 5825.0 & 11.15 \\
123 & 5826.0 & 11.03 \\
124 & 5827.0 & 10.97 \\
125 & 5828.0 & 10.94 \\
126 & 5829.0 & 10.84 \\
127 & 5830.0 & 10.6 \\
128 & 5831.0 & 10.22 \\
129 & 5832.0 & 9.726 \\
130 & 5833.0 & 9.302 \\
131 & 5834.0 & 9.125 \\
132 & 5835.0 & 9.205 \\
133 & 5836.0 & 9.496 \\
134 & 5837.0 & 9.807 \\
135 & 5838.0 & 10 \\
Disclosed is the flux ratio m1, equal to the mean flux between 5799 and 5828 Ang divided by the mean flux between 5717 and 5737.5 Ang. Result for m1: 1.41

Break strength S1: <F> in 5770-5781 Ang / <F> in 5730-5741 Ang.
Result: 1.23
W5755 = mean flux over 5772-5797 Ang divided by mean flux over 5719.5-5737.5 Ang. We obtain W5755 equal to 1.30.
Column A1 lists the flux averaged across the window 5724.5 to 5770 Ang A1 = 8.86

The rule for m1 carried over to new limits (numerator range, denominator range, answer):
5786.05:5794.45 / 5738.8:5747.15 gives 1.25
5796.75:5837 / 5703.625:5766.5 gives 1.24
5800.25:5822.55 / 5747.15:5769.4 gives 1.22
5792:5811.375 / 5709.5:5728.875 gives 1.27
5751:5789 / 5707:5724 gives 1.05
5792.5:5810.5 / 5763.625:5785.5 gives 1.16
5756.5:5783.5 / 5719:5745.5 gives 1.22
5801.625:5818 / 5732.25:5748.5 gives 1.40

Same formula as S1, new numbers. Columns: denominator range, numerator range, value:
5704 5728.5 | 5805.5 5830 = 1.25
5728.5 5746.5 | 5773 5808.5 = 1.36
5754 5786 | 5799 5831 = 1.16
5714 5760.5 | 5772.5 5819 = 1.26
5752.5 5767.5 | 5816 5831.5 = 1.14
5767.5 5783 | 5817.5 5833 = 1.12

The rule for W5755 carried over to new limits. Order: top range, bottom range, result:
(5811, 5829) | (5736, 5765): 1.24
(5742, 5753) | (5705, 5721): 0.93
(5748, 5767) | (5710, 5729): 1.09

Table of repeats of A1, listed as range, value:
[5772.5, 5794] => 10.6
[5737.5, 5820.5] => 10.4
